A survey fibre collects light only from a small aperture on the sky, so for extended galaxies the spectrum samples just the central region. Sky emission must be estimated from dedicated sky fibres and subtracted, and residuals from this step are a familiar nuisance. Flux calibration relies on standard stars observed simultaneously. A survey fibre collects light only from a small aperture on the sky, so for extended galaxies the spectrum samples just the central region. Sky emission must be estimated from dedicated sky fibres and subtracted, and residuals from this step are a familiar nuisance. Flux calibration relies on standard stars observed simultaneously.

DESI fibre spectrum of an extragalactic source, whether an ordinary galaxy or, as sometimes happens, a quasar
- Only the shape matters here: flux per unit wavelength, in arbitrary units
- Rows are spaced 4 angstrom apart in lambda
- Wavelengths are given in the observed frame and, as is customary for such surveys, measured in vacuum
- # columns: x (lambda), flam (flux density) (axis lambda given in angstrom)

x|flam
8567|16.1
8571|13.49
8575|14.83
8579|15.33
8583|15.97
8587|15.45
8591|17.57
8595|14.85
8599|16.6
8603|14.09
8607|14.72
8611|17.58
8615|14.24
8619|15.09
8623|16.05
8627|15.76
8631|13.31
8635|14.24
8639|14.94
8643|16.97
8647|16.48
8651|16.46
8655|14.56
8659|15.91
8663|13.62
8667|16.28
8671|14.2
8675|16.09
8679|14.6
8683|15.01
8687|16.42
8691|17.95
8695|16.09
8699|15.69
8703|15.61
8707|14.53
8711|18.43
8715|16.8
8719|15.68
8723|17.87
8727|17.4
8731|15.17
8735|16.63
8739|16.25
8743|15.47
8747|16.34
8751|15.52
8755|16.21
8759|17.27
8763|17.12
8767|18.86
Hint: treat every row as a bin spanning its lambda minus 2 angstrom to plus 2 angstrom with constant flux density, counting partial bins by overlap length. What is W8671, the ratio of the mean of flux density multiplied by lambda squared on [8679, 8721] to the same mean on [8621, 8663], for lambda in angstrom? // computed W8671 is 1.06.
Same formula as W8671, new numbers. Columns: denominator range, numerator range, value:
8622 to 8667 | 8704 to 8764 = 1.09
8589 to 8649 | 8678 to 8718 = 1.06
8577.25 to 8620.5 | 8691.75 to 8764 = 1.08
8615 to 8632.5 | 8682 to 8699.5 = 1.11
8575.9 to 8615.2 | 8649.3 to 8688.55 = 0.99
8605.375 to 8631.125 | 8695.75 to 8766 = 1.09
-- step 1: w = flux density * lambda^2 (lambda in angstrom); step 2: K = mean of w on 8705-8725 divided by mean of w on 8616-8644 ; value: 1.13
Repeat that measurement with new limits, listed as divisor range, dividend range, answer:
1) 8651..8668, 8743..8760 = 1.09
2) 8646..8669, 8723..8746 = 1.07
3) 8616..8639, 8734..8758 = 1.11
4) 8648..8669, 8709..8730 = 1.13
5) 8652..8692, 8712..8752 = 1.08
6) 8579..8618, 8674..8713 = 1.05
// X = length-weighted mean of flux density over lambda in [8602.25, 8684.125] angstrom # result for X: 15.3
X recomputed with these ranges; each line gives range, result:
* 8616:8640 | 14.9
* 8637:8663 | 15.7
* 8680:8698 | 16.2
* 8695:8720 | 16.1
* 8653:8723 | 15.8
